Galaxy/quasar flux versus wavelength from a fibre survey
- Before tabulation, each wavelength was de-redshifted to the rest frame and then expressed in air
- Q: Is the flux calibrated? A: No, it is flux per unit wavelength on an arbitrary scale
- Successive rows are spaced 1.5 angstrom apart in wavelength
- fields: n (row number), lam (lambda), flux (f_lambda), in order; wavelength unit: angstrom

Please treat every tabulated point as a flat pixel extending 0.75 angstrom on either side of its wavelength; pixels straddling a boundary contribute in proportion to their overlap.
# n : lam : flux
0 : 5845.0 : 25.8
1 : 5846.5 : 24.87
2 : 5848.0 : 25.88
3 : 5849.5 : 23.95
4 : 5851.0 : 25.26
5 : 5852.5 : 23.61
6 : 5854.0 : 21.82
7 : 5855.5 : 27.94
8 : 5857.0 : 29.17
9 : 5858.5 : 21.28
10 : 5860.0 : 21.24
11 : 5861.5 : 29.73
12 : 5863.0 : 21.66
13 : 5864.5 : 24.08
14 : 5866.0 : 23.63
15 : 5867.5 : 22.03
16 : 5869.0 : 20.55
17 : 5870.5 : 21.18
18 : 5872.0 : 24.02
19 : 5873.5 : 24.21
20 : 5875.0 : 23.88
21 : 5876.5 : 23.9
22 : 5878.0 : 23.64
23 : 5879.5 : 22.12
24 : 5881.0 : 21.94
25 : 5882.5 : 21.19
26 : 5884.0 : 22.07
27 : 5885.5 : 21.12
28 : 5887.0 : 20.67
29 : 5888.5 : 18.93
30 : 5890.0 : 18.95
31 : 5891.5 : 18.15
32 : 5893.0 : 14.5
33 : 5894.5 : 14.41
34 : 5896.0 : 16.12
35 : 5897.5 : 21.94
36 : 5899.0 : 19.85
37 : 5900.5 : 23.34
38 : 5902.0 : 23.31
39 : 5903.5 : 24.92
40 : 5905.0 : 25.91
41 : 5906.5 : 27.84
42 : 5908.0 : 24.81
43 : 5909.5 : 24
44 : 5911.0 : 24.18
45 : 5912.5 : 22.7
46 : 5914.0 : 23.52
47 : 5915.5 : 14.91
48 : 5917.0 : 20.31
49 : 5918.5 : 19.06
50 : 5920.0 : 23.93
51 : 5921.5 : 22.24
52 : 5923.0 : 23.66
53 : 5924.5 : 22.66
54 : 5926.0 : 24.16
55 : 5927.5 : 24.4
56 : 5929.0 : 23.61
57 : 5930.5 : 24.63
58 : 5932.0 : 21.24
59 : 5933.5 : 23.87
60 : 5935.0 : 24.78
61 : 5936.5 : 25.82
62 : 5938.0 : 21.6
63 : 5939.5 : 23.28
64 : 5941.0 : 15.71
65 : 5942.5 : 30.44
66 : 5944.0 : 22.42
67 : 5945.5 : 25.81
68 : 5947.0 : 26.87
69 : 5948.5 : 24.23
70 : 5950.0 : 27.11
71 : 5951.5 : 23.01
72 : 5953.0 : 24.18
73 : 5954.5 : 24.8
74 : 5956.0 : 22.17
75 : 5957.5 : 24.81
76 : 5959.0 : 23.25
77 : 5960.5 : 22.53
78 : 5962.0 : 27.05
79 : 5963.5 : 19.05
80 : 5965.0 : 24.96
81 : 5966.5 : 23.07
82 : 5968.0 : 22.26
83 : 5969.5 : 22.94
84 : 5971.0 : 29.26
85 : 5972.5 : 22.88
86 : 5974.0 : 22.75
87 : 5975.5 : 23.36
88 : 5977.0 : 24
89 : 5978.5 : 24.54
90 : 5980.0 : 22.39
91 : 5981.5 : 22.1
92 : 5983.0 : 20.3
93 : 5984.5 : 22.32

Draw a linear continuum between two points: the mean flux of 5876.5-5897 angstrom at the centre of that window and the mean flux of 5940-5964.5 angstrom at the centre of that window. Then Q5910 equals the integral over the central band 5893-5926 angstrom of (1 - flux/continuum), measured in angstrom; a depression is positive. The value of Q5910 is -1.2 angstrom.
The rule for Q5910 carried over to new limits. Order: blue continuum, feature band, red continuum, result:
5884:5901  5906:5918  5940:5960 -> -1.10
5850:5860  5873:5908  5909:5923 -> 2.15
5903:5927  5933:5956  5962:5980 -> -0.82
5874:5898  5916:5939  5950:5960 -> -0.52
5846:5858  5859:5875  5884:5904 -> 0.02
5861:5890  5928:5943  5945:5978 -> 0.14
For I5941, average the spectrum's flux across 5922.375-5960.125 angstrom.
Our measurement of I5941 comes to 23.9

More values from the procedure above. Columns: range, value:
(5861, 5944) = 22.3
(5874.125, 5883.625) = 22.8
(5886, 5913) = 21.3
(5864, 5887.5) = 22.5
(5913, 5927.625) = 21.8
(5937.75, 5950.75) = 24.3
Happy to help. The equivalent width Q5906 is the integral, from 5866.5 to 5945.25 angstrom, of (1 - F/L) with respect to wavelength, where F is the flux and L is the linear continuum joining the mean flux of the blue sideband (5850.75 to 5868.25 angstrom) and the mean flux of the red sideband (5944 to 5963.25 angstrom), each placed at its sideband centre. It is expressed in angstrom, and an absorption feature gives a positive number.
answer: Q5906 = 6.94 angstrom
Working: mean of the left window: 24.3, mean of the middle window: 22.2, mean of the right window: 24.4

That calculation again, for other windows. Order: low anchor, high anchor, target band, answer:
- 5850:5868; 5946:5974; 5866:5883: 1.13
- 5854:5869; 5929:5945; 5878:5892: 1.86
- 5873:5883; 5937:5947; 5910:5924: 1.00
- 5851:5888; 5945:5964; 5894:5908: 0.81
